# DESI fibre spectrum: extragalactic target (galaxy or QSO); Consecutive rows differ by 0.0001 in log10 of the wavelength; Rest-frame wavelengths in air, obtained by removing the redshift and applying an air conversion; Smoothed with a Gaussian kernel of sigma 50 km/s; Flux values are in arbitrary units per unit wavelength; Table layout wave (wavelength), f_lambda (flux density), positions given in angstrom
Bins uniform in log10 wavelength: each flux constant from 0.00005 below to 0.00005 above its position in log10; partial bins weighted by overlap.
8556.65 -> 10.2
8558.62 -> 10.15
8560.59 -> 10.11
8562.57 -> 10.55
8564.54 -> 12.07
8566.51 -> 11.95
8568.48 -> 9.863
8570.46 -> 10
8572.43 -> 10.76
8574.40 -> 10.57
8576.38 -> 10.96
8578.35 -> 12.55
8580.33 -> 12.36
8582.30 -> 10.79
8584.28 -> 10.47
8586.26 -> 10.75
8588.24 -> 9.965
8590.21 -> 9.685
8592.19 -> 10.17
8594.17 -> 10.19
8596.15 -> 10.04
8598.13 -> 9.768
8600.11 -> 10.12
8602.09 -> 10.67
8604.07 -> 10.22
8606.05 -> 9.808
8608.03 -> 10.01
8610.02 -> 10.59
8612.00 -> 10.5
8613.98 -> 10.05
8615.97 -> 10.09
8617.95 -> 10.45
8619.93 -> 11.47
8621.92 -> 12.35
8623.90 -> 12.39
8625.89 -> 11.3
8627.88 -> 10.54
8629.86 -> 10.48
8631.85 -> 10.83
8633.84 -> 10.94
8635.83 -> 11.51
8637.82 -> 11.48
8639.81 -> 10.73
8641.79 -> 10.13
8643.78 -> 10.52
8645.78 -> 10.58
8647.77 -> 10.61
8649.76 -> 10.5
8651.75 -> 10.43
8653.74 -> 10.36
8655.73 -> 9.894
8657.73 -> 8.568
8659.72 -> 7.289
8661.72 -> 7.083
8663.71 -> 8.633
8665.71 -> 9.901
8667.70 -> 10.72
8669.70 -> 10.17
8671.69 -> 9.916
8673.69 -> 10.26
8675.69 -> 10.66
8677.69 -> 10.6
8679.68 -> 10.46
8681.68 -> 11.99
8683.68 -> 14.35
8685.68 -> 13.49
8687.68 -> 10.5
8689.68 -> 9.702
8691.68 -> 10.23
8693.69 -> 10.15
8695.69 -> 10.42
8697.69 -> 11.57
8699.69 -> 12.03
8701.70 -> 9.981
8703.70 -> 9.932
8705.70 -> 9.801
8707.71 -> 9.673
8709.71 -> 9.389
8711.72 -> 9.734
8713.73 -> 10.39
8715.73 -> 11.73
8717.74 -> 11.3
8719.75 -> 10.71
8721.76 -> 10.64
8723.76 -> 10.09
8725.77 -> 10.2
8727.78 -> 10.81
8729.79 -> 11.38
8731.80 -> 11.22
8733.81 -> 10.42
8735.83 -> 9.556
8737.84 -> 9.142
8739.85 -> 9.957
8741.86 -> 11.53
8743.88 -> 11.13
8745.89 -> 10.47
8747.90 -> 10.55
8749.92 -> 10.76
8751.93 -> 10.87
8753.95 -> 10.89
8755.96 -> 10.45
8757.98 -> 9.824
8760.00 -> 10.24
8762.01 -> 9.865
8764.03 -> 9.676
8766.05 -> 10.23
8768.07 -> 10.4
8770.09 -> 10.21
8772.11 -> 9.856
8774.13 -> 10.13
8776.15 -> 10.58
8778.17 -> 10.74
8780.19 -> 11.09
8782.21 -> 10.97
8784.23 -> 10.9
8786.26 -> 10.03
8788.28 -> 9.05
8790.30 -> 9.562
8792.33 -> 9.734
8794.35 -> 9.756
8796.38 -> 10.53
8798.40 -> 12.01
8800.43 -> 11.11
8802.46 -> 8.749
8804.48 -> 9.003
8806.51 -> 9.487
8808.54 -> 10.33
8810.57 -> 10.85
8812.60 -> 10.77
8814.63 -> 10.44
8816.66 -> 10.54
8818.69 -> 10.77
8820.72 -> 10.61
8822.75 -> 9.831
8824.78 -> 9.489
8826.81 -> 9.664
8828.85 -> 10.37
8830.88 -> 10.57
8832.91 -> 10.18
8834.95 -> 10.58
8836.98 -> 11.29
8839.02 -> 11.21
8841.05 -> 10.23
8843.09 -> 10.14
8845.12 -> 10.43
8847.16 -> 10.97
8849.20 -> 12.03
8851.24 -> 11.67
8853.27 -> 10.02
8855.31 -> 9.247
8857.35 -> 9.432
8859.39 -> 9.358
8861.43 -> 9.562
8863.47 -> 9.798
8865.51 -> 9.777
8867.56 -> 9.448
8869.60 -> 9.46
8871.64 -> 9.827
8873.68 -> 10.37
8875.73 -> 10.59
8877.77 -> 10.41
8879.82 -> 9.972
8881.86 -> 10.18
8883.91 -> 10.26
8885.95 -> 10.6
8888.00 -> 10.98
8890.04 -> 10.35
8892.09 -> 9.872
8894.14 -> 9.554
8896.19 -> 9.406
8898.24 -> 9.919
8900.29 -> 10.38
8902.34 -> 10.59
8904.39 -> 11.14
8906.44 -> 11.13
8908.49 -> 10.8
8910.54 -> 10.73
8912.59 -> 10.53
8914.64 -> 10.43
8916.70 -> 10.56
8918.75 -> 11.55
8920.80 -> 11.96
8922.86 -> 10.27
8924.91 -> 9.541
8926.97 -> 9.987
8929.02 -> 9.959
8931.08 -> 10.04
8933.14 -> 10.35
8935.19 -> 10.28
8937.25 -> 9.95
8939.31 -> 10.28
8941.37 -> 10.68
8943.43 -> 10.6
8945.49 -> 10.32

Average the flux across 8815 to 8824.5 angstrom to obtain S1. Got 10.4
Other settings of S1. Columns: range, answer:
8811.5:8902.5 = 10.2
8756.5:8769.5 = 10.1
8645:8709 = 10.3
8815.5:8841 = 10.4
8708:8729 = 10.5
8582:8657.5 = 10.5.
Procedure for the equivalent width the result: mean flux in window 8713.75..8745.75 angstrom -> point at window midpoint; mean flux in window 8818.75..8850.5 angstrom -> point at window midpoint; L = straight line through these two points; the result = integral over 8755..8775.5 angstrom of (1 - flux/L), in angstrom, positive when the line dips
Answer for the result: 1.0 angstrom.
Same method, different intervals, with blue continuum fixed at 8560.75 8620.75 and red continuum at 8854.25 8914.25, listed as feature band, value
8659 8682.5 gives 1.4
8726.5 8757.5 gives -0.7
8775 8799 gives -0.2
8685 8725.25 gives -0.6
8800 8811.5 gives 0.4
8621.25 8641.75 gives -1.3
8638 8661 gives 1.1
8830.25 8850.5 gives -1.2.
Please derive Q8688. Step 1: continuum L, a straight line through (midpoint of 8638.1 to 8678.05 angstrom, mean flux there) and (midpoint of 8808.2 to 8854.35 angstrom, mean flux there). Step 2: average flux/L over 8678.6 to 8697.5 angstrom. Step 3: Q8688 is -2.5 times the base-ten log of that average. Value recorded -0.13 mag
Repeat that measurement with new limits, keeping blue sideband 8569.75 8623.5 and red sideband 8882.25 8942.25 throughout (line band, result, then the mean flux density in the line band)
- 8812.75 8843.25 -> 0.005 mag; 10.4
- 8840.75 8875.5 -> 0.035 mag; 10.1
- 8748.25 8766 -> 0.019 mag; 10.3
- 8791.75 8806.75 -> 0.041 mag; 10.1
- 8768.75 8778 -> 0.025 mag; 10.3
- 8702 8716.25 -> 0.052 mag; 10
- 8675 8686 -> -0.128 mag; 11.9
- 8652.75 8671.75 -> 0.147 mag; 9.22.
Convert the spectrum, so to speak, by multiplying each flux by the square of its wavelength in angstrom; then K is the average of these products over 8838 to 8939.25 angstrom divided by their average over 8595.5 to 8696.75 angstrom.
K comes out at 1.04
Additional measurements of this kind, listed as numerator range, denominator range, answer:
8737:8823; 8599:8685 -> 1.02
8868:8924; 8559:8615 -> 1.06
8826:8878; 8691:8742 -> 1.01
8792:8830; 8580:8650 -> 1.01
